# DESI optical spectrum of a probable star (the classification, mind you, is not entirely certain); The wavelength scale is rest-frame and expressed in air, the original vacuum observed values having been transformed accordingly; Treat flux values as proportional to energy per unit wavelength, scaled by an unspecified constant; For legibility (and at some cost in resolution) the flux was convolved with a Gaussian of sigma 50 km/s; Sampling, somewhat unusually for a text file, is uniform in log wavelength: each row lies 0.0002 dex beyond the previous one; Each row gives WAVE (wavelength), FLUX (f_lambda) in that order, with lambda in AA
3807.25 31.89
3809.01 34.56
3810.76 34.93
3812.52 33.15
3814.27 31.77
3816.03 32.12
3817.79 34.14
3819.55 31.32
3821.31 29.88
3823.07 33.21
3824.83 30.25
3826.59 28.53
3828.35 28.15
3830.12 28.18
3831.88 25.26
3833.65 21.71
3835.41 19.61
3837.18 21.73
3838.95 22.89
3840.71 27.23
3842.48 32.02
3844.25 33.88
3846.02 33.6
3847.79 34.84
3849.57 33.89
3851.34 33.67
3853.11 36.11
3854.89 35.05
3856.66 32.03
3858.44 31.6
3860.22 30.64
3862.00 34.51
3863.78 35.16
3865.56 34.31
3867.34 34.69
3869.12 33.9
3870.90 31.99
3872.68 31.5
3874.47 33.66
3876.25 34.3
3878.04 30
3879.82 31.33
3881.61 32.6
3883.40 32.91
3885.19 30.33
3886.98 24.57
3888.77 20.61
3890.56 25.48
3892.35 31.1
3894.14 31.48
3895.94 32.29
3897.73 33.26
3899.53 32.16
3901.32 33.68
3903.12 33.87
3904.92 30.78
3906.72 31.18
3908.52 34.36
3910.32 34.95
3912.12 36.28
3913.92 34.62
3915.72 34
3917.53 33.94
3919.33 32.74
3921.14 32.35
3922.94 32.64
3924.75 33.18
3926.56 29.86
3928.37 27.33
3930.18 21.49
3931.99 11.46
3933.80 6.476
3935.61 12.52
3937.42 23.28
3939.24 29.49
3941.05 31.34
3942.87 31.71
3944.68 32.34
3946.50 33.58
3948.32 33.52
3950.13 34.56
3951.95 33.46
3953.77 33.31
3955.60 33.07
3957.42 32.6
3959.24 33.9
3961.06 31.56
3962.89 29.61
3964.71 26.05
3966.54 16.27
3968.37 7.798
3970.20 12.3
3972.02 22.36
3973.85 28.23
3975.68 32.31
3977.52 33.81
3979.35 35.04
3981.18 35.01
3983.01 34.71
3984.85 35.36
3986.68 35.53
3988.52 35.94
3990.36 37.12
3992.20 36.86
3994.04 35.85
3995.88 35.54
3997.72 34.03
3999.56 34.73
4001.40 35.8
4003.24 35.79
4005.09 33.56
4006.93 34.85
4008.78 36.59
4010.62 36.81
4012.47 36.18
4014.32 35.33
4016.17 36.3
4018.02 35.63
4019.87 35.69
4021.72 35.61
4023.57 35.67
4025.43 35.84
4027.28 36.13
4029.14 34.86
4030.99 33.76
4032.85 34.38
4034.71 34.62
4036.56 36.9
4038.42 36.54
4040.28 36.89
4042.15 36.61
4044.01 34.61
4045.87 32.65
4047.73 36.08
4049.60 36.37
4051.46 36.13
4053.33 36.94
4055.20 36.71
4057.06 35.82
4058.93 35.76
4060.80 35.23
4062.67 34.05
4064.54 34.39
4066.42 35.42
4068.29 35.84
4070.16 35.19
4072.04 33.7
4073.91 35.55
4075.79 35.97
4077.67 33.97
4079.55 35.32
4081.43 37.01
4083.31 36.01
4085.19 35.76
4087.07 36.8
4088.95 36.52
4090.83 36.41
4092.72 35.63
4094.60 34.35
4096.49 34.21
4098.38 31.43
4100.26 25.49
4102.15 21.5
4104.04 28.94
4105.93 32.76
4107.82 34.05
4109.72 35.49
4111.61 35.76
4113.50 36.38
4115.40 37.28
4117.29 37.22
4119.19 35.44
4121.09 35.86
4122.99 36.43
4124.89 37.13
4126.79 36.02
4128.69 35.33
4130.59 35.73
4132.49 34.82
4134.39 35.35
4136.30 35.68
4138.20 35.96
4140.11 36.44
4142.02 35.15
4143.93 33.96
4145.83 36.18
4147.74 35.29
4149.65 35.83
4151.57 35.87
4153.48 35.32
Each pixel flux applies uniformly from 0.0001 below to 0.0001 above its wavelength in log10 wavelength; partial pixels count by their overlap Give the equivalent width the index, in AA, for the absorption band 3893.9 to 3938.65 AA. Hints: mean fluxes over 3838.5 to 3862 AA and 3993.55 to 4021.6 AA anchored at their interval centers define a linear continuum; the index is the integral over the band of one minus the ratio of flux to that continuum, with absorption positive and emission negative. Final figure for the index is 5.97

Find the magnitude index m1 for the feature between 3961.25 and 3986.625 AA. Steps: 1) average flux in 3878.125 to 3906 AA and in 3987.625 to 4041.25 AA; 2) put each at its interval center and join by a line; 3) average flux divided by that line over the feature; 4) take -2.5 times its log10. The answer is 0.24 mag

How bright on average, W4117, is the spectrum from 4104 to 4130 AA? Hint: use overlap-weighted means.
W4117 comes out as 35.5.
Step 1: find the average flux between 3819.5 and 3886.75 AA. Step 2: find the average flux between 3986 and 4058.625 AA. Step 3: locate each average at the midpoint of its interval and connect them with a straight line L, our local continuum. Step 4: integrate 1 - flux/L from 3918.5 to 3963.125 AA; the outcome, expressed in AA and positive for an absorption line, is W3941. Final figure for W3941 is 6.30 AA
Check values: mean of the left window 30.9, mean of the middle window 28.7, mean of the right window 35.7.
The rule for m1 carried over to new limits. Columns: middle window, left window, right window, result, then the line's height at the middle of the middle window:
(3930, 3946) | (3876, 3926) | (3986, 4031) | 0.42 mag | 33.1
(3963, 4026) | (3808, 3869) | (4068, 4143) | 0.03 mag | 33.2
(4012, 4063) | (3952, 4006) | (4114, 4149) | -0.08 mag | 33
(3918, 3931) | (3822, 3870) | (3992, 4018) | 0.10 mag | 33.1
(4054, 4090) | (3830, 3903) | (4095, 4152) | -0.06 mag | 33.7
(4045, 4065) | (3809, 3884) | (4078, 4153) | -0.05 mag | 34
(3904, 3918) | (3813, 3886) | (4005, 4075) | -0.04 mag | 32.5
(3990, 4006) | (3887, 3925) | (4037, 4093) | -0.04 mag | 34.1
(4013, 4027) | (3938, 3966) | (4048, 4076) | -0.05 mag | 34.1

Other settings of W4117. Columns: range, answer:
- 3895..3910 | 32.8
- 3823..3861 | 29.7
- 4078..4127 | 34.4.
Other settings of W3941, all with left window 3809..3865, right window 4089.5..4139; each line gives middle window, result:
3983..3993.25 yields -1.0 AA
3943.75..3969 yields 2.1 AA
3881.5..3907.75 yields 0.9 AA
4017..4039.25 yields -1.5 AA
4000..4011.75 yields -0.9 AA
